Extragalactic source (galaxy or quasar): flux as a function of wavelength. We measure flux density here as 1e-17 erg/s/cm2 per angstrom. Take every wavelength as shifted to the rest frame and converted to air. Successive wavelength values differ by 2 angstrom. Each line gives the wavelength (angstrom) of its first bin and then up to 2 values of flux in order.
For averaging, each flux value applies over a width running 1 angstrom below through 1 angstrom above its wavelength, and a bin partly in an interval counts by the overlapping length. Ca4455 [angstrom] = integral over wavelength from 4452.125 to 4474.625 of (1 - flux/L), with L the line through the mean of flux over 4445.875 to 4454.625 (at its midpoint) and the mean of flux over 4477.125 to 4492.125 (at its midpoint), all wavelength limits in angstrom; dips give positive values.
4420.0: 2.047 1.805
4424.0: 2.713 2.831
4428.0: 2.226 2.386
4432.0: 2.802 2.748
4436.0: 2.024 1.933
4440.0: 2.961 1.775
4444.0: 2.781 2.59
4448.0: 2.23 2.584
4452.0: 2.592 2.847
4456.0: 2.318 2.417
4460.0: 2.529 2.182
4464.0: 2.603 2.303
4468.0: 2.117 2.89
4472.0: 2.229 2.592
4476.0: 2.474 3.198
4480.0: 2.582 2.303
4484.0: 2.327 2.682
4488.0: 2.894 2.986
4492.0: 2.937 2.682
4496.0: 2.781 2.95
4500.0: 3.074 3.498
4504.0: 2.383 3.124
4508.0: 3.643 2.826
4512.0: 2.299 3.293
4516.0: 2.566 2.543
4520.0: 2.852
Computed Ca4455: 1.4 angstrom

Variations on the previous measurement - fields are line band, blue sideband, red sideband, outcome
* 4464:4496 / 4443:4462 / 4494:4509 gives 2.2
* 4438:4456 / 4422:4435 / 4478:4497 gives 0.7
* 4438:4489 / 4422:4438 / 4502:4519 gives 2.3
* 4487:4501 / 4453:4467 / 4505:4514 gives -0.3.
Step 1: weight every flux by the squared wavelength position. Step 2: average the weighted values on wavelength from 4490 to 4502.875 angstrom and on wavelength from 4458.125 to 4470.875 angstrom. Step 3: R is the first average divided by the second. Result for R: 1.2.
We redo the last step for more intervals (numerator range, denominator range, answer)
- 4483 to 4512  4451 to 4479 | 1.16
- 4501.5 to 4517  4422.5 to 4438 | 1.23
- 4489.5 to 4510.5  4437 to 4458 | 1.25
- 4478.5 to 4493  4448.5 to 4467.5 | 1.10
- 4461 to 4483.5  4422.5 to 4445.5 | 1.03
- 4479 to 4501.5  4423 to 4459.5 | 1.14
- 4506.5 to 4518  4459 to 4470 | 1.24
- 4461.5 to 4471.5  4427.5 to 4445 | 1.02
